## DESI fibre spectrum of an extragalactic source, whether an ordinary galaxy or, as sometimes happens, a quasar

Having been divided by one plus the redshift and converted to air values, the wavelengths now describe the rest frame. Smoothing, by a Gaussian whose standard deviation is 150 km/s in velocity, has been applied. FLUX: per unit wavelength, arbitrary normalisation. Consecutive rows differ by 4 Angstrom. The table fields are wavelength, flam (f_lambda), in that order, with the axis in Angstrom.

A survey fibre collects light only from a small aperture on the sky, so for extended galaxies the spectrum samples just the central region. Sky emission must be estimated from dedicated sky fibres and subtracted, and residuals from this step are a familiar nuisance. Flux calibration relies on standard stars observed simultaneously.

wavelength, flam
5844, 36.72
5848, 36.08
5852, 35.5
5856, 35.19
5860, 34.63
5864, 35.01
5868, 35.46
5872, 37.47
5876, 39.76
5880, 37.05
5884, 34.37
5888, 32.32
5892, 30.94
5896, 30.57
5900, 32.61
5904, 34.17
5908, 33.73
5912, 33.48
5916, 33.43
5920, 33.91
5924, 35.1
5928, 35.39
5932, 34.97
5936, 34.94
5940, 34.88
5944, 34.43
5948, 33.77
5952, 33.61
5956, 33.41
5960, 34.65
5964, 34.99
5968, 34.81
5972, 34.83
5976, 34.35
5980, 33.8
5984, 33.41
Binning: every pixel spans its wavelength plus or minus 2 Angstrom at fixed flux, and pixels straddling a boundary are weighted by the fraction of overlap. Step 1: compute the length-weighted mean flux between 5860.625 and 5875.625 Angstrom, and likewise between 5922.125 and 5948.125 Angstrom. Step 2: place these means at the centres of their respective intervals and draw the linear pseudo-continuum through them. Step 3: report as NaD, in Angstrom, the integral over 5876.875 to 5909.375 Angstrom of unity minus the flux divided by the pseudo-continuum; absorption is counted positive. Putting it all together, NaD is 2.1 Angstrom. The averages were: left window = 36.3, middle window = 33.4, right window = 34.9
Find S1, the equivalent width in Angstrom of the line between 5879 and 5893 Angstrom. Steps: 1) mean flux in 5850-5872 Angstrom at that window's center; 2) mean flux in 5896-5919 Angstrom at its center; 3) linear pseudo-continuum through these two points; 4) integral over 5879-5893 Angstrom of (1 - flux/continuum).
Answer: 0.3 Angstrom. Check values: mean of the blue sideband 35.4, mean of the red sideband 33.2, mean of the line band 33.6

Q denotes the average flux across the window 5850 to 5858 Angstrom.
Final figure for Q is 35.3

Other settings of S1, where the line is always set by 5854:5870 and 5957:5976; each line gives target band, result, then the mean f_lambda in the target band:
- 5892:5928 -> 1.6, 33.4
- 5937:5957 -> 0.4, 34.1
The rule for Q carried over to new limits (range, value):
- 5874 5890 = 35.9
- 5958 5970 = 34.8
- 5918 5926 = 34.5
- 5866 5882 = 37.4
